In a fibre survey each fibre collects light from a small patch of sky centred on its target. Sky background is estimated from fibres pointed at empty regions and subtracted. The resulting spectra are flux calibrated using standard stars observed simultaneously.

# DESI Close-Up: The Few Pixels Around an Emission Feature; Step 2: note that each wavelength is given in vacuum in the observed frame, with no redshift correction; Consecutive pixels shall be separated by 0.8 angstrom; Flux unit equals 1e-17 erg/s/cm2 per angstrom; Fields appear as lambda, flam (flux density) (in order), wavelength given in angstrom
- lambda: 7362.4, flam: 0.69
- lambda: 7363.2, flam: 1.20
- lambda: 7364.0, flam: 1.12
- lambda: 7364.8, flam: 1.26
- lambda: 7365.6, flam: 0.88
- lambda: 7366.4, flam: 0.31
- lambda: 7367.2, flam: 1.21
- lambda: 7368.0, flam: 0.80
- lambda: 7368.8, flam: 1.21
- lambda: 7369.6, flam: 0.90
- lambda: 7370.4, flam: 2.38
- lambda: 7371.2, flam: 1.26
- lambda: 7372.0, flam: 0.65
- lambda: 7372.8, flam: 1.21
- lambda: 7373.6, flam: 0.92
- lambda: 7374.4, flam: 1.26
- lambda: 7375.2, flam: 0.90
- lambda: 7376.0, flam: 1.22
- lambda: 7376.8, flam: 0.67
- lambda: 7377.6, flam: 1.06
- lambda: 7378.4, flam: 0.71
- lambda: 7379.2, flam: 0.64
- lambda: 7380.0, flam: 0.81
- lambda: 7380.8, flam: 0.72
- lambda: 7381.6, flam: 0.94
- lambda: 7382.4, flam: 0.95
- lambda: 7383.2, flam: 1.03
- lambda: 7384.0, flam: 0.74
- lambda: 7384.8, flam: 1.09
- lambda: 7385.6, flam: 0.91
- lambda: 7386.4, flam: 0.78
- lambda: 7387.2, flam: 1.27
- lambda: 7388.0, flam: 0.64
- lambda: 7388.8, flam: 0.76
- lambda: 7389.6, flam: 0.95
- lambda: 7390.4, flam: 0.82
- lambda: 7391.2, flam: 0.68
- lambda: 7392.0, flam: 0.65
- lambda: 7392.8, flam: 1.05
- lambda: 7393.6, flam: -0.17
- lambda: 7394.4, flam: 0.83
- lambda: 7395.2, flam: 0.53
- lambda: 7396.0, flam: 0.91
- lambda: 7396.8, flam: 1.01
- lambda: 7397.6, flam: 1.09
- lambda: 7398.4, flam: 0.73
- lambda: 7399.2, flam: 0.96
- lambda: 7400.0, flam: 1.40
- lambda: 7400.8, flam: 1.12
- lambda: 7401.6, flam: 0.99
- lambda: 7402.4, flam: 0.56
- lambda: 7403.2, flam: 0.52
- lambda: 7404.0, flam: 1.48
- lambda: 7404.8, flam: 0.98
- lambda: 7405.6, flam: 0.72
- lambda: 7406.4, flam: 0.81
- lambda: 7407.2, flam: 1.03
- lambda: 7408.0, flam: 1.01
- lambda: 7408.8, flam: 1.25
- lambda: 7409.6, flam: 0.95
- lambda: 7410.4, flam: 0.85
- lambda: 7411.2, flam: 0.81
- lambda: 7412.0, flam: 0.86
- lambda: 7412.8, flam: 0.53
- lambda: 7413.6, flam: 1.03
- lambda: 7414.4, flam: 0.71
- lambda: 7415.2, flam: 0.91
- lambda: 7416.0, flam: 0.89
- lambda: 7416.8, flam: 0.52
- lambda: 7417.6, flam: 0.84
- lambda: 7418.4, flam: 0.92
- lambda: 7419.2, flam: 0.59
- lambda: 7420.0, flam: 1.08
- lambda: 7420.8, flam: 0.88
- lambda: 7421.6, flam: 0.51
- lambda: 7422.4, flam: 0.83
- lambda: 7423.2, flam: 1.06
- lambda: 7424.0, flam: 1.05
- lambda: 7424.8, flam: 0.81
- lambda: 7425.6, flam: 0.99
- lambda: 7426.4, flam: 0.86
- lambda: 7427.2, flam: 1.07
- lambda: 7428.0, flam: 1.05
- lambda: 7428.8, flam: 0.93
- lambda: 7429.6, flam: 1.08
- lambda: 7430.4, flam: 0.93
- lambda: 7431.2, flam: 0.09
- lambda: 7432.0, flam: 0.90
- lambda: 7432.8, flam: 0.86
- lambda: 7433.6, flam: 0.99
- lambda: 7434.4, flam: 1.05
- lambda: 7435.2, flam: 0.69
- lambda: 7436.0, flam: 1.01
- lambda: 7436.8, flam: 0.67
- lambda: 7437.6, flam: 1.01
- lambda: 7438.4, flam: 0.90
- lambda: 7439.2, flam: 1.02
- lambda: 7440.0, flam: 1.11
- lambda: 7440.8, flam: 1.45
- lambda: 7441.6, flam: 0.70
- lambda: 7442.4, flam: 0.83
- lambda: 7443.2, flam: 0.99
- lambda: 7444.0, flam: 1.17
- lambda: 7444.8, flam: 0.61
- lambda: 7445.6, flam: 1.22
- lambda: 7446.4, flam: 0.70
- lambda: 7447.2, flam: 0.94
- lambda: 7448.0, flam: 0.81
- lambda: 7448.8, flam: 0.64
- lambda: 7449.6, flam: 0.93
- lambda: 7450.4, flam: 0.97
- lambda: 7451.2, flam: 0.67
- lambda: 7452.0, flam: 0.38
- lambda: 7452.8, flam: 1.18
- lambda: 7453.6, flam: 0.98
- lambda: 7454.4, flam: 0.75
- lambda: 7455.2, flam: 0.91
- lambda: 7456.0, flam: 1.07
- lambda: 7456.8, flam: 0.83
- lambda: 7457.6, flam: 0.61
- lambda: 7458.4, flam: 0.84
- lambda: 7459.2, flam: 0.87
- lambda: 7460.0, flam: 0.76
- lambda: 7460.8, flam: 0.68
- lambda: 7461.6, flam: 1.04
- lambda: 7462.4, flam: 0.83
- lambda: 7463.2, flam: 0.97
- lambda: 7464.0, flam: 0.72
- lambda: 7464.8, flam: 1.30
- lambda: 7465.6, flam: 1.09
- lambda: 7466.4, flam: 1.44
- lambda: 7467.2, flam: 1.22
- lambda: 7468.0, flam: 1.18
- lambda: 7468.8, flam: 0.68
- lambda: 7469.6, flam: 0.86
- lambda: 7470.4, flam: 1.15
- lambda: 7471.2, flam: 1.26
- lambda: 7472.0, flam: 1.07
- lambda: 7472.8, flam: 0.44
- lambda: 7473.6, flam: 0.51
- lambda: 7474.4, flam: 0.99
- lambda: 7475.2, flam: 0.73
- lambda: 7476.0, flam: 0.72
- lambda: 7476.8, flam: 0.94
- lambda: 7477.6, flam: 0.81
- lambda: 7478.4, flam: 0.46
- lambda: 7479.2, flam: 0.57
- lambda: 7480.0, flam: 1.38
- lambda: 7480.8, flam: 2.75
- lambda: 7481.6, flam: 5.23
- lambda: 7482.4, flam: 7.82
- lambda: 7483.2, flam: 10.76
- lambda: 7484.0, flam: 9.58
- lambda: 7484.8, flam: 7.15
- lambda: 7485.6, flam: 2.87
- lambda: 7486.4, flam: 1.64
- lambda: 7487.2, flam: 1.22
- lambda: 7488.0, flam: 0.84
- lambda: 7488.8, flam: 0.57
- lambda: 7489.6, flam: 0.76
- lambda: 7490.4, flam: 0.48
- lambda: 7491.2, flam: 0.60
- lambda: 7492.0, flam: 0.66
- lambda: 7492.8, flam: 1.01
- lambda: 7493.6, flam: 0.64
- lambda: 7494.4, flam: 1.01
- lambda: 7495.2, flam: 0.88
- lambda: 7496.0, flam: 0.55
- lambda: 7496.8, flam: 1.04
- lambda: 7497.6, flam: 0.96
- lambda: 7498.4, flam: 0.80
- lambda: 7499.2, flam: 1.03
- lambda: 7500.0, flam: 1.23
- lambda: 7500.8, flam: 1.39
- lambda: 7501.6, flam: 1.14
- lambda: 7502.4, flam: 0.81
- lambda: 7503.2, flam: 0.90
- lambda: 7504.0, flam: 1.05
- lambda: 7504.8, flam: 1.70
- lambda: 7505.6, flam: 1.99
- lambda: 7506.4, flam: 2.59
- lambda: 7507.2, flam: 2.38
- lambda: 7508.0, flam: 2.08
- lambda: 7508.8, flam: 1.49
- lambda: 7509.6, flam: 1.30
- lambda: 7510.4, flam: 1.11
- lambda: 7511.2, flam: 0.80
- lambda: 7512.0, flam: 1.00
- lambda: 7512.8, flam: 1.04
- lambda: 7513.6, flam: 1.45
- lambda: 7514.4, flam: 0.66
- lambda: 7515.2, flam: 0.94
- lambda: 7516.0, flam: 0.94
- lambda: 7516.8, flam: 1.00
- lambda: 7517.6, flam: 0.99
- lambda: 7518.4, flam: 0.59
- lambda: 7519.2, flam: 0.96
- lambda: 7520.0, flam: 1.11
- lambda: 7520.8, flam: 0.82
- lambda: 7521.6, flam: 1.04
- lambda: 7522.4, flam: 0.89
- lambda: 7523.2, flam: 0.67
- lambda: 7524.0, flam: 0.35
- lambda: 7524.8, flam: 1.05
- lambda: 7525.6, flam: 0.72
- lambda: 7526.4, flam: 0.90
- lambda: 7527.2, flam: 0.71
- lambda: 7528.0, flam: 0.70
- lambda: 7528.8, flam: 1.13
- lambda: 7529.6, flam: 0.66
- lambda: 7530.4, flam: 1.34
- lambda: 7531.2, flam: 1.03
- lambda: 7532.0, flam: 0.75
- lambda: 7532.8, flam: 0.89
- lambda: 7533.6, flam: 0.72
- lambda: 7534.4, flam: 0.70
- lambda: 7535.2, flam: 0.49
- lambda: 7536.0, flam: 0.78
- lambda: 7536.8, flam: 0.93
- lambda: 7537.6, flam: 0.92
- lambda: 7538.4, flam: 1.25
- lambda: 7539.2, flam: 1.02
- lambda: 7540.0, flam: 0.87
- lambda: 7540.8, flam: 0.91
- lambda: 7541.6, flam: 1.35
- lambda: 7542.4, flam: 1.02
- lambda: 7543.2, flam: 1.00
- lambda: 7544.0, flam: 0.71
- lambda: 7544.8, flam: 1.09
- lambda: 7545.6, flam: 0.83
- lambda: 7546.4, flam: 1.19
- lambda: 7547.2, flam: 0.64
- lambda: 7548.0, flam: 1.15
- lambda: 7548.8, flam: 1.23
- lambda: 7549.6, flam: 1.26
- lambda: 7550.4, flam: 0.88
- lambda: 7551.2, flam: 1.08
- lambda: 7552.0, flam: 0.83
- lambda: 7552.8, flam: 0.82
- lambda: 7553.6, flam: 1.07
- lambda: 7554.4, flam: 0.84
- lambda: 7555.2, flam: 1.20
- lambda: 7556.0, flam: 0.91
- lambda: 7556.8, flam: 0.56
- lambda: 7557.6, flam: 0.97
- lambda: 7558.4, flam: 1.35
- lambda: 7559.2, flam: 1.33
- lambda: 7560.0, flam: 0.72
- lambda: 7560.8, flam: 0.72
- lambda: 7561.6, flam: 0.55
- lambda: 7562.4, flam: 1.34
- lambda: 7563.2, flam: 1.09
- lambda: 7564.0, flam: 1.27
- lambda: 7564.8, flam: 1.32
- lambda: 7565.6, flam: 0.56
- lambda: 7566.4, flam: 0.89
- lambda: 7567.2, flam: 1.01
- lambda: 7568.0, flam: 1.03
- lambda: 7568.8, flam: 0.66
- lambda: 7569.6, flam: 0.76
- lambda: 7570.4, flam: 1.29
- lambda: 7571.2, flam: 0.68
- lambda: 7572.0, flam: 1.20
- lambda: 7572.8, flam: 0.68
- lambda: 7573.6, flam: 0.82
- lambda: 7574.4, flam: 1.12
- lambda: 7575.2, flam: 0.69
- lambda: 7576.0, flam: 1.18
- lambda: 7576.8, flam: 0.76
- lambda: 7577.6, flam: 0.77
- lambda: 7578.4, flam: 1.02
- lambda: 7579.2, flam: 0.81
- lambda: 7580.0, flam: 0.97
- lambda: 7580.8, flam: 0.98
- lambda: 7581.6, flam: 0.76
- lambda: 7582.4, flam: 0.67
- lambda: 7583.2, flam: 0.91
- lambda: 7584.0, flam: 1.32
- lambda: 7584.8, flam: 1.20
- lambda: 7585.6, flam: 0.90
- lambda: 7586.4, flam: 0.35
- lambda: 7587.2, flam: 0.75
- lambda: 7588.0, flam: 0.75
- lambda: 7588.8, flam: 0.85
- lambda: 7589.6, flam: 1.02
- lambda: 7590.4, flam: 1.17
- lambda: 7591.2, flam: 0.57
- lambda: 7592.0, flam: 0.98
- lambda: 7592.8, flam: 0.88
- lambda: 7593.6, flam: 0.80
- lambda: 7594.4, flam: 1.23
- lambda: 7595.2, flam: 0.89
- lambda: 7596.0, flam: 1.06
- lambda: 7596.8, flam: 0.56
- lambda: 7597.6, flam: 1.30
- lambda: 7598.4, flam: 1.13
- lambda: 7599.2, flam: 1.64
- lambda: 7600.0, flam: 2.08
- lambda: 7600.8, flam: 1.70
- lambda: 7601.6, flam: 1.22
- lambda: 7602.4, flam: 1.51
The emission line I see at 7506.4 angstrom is [N II] 6583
